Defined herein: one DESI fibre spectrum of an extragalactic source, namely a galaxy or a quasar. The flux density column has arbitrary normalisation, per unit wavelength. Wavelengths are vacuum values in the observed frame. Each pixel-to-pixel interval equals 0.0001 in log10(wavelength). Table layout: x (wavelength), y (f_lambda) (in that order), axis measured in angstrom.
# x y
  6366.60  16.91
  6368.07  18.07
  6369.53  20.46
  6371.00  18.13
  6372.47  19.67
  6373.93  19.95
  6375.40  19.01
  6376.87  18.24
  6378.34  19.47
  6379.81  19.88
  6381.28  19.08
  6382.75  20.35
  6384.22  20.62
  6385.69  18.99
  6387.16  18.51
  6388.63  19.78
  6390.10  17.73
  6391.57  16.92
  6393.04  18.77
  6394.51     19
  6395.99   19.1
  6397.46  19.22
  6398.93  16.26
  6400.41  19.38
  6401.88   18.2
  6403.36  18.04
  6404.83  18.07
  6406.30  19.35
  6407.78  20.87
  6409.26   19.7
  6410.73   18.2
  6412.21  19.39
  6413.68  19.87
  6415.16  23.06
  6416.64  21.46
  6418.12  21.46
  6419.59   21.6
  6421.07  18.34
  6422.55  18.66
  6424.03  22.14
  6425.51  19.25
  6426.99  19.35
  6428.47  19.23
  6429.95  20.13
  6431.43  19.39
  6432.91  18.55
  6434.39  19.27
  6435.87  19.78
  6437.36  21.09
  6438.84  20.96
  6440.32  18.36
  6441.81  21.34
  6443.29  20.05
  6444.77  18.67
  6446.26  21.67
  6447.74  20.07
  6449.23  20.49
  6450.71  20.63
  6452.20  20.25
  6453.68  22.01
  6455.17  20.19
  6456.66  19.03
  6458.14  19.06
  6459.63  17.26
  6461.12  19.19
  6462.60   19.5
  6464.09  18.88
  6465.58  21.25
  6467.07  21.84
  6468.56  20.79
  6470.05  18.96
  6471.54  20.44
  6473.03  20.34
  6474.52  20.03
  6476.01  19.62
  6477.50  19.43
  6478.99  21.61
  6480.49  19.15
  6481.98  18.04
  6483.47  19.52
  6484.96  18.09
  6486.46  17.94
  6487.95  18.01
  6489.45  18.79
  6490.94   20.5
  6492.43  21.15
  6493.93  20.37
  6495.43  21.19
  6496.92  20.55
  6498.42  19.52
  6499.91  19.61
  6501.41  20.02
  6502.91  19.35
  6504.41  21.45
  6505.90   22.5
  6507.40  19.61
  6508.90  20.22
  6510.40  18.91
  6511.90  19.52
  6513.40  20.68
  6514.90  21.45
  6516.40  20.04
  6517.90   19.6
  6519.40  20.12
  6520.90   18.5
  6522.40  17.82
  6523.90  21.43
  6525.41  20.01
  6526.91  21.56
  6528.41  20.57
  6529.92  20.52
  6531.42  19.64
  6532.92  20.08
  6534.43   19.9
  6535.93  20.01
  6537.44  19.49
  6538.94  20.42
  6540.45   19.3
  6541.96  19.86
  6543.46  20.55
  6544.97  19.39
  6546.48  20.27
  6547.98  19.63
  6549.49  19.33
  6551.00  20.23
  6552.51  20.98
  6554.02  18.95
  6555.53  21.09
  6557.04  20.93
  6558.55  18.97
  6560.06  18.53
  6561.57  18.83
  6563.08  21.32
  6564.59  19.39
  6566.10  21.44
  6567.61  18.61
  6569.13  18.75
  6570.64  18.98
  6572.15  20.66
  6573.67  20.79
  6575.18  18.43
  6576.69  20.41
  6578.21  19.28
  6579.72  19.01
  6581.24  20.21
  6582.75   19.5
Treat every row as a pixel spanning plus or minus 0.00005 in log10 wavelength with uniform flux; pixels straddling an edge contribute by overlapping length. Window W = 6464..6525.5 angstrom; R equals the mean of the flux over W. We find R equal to 19.9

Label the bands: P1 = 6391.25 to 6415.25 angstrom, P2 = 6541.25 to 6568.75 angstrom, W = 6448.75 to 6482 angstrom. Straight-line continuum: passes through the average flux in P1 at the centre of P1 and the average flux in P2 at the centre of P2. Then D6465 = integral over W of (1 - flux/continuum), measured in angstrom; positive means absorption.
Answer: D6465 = -1.05 angstrom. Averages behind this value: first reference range 19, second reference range 19.9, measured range 20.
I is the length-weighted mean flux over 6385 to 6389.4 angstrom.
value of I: 19.1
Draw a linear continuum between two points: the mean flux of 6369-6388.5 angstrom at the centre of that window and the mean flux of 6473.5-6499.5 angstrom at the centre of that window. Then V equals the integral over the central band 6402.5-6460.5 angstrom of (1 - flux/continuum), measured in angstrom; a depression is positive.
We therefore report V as -1.14 angstrom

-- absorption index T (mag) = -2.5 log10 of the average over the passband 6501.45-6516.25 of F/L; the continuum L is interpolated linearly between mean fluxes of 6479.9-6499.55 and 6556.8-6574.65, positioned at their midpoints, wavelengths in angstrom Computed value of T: -0.05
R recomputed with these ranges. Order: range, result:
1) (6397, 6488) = 19.7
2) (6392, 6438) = 19.5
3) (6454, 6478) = 19.8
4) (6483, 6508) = 19.9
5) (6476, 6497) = 19.6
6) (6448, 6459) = 20.2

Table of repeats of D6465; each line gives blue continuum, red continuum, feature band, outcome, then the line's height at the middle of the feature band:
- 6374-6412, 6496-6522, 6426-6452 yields -0.7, 19.4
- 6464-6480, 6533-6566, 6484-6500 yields 0.5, 20.2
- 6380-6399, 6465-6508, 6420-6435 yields -0.1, 19.3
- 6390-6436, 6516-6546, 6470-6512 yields -0.2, 19.8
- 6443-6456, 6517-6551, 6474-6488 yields 0.7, 20.2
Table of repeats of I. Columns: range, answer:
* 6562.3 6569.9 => 19.9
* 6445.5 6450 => 20.7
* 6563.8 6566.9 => 20.4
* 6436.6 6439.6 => 21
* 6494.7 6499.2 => 20.4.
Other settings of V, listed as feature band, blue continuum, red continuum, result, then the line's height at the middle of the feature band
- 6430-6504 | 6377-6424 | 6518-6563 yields -0.8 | 19.6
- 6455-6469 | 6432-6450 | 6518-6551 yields 0.2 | 20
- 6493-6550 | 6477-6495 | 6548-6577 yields -1.4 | 19.6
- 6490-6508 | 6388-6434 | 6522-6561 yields -0.6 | 19.8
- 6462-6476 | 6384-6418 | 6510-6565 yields -0.5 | 19.6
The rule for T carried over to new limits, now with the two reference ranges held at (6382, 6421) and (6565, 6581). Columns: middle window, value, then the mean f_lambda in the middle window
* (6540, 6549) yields -0.013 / 19.8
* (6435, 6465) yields -0.027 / 19.9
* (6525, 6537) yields -0.038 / 20.3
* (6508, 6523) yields -0.008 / 19.7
